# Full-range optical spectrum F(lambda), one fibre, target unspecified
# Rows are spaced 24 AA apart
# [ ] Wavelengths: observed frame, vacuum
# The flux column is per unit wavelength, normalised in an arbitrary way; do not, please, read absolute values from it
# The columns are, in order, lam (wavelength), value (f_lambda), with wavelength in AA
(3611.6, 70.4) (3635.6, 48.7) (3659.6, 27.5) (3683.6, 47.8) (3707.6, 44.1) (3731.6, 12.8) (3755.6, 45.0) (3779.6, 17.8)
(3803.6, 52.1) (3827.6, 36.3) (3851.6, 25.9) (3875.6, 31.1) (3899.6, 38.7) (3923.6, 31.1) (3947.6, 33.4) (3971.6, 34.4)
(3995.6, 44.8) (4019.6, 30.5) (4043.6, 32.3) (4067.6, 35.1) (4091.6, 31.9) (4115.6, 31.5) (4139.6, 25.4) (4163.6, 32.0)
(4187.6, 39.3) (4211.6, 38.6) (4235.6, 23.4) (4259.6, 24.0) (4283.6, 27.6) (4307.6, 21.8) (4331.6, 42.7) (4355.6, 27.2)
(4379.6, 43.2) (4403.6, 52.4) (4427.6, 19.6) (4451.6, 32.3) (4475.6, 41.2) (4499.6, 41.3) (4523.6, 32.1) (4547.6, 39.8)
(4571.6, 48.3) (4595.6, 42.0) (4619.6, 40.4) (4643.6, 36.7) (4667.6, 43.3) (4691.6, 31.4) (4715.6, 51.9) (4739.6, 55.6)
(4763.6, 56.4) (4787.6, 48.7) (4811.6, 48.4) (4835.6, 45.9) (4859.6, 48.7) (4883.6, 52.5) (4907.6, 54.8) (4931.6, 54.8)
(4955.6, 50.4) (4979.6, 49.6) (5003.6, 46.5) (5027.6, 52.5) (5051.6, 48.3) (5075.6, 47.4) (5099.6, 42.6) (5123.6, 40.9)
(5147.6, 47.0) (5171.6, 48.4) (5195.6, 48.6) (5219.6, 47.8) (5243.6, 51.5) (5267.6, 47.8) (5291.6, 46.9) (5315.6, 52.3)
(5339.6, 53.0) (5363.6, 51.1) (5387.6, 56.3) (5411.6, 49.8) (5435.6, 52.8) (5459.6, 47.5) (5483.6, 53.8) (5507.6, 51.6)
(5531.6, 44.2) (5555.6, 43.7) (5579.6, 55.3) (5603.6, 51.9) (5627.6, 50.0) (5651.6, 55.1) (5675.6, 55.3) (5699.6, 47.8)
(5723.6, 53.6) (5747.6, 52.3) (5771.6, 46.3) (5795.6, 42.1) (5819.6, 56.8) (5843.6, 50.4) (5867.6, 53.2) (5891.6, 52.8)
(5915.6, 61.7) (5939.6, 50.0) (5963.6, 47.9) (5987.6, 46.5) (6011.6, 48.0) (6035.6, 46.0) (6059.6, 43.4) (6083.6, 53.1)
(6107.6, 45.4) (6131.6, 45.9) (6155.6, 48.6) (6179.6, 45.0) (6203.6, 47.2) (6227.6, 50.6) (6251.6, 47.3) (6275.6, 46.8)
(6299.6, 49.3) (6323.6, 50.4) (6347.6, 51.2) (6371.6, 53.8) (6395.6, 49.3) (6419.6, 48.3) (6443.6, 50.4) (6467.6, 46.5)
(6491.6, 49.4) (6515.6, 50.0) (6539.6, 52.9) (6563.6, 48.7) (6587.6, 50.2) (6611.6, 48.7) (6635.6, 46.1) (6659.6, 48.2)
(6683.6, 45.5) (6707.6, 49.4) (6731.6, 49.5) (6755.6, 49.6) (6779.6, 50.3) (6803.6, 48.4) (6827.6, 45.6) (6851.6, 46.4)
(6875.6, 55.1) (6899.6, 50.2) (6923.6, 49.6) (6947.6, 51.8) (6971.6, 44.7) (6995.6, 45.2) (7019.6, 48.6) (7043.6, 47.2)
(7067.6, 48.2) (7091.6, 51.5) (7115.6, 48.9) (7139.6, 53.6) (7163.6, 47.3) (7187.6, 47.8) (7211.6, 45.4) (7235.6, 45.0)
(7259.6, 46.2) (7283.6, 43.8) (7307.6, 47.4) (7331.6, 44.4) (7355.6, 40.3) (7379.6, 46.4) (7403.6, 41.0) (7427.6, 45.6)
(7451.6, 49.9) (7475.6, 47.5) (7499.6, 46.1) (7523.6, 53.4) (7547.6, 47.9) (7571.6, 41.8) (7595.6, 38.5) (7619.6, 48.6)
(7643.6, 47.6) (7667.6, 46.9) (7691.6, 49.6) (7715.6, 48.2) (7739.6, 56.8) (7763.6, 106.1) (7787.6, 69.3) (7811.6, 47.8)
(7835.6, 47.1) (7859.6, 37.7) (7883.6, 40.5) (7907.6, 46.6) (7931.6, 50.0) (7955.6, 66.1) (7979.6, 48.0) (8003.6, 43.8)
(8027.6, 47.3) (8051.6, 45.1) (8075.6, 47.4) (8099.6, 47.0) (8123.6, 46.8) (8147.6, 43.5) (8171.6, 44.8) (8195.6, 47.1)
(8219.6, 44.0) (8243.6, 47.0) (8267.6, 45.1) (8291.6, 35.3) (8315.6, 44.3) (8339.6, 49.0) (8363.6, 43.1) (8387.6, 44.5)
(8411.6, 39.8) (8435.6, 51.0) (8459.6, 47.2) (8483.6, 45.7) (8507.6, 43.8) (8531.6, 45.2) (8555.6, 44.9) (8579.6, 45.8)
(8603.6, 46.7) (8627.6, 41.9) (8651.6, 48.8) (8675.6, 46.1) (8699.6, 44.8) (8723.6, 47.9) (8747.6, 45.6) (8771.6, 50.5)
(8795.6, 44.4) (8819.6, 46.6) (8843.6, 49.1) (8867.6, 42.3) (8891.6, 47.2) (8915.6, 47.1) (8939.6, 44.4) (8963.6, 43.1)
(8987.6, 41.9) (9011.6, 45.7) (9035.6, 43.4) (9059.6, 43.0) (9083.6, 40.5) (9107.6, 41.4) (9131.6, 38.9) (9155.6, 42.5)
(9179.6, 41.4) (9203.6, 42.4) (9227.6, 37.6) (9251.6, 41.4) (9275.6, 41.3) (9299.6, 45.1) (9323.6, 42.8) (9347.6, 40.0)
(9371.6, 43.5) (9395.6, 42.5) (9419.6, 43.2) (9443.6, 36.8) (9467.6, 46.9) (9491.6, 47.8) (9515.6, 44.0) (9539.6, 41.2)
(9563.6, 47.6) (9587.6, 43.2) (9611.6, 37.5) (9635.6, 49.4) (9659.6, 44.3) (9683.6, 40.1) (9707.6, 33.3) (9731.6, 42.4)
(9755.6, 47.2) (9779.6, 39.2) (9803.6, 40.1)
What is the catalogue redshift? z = 0.182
